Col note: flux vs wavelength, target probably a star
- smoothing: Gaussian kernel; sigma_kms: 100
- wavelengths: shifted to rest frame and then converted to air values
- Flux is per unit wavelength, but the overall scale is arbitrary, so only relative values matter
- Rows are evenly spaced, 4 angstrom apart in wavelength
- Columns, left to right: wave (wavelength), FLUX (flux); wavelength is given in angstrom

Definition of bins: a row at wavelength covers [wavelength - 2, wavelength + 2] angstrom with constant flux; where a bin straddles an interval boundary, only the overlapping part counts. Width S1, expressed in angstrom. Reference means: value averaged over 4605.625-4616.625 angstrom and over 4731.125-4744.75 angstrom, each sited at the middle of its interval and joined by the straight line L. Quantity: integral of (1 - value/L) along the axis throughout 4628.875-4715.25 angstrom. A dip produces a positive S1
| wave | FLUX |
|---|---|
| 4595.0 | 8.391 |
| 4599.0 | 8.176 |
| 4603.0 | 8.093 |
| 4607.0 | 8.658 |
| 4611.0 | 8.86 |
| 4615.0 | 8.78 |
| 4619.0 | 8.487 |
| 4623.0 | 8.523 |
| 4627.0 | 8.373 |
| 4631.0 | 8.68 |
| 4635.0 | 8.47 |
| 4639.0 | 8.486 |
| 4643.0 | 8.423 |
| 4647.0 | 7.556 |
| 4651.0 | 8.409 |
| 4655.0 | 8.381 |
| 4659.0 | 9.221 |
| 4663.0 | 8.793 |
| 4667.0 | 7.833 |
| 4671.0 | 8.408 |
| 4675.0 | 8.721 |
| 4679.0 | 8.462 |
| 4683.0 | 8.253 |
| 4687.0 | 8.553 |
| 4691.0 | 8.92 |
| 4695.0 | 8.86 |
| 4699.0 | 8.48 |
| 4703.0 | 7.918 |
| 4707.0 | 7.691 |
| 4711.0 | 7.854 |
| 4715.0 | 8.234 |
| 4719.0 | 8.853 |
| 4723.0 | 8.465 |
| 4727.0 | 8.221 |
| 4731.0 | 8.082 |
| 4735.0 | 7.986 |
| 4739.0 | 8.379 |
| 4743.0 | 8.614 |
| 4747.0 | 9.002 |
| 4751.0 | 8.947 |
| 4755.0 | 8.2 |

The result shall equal 1.46 angstrom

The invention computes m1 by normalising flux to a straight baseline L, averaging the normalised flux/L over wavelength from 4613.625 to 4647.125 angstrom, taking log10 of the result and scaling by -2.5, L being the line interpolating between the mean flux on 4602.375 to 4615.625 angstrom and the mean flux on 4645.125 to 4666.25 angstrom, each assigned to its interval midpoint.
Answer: 0.01 mag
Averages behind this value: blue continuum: 8.63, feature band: 8.46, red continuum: 8.44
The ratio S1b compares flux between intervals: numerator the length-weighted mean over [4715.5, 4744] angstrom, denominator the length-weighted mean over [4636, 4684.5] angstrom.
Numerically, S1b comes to 0.99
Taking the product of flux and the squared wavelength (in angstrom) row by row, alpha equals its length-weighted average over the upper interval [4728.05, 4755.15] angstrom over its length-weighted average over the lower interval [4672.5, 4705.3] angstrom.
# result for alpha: 1.02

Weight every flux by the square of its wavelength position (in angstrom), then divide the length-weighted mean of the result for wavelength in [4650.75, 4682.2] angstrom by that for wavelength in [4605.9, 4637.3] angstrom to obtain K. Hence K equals 1.0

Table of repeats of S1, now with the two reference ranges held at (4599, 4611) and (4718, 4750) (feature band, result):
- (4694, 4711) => 0.6 angstrom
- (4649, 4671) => -0.2 angstrom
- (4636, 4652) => 0.4 angstrom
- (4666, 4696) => -0.3 angstrom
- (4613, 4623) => -0.2 angstrom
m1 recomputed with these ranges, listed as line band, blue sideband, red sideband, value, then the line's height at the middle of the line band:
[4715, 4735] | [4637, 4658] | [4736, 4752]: 0.033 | 8.6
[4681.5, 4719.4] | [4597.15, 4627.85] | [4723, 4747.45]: 0.006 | 8.39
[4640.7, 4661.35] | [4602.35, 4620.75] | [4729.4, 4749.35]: 0.019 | 8.56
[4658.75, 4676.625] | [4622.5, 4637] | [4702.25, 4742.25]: -0.019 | 8.38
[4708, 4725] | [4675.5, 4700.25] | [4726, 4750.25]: 0.024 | 8.5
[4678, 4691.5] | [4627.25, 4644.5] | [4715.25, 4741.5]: -0.013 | 8.41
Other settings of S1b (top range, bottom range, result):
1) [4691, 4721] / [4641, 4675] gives 0.99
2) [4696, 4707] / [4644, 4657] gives 1.00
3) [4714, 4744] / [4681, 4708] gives 0.99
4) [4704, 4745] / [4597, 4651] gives 0.98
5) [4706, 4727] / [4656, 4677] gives 0.96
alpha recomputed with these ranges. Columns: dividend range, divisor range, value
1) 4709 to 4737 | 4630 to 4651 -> 1.03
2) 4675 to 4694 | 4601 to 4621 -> 1.03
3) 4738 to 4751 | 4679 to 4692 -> 1.05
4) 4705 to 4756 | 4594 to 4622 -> 1.04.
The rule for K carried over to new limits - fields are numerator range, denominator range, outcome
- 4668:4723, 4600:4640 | 1.02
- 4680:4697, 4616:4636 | 1.04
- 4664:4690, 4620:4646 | 1.01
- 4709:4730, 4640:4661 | 1.02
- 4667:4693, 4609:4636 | 1.01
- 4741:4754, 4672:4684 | 1.07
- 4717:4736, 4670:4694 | 0.99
